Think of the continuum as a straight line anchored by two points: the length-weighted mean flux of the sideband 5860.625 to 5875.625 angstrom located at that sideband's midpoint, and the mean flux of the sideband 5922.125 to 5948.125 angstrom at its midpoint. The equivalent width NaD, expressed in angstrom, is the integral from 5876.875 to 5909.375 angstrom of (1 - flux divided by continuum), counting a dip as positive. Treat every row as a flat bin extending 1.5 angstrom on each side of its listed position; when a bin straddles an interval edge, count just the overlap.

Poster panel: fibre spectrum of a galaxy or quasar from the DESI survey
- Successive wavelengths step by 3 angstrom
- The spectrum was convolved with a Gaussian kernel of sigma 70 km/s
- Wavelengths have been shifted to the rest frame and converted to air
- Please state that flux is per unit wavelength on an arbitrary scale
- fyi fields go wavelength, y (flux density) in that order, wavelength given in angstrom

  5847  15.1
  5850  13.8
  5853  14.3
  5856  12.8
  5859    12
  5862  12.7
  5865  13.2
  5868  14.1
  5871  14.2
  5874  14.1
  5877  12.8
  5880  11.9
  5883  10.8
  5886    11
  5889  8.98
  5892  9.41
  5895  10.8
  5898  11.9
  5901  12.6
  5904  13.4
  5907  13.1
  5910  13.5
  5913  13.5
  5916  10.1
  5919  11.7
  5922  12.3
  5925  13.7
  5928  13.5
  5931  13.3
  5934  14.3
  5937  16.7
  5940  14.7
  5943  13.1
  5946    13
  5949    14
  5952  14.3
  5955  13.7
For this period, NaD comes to 5.3 angstrom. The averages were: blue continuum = 13.7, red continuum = 13.9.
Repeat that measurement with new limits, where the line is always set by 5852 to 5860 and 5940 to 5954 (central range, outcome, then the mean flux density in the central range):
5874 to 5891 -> 2.5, 11.3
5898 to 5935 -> 1.7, 12.9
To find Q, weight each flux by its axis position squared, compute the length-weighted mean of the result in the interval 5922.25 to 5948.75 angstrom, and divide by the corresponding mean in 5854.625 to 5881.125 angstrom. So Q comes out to 1.1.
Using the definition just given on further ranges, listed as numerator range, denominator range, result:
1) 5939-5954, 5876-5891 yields 1.28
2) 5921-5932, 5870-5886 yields 1.07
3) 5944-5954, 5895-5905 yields 1.13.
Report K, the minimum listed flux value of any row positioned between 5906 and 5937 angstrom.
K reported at 10.1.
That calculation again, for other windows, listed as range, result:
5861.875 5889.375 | 8.98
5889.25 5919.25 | 9.41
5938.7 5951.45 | 13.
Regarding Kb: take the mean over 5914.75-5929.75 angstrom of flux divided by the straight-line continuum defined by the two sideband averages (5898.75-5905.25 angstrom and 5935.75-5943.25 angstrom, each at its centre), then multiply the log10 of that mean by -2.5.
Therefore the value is 0.14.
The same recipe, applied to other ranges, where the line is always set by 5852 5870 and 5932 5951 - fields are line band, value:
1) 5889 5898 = 0.313 mag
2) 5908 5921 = 0.138 mag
